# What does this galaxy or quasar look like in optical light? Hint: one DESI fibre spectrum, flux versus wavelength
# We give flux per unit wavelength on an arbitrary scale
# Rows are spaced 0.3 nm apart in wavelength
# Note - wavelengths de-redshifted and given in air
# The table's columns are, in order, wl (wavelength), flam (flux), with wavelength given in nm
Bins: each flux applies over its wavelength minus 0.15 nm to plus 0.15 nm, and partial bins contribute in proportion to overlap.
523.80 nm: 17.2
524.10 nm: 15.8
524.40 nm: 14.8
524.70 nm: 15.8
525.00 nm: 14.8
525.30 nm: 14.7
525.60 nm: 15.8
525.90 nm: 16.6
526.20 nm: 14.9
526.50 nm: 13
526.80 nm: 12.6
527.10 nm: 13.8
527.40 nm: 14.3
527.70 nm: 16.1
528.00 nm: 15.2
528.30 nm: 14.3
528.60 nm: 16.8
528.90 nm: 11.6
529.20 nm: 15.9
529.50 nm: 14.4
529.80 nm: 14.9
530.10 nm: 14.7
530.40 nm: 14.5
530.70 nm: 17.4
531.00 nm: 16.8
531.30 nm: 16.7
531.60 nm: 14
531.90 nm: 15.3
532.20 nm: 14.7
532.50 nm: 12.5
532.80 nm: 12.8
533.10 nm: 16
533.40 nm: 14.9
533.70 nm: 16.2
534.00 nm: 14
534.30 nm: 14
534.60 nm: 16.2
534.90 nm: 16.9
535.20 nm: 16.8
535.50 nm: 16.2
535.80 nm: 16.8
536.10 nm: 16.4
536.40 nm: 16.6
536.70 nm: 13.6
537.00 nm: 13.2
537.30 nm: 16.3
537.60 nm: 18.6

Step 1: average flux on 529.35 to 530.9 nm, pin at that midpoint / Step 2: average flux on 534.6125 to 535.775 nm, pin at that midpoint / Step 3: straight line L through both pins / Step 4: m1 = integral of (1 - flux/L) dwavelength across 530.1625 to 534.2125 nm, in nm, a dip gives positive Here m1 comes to 0.19 nm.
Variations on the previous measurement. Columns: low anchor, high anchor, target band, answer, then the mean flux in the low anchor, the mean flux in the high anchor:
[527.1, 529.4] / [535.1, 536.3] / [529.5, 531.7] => -0.02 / 14.8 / 16.5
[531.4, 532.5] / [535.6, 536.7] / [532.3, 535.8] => 0.03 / 14.5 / 16.2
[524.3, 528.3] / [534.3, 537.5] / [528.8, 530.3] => 0.07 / 14.8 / 15.9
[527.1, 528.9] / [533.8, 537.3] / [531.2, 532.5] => 0.04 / 14.9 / 15.6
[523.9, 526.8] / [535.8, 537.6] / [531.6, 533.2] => 0.13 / 15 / 15.6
